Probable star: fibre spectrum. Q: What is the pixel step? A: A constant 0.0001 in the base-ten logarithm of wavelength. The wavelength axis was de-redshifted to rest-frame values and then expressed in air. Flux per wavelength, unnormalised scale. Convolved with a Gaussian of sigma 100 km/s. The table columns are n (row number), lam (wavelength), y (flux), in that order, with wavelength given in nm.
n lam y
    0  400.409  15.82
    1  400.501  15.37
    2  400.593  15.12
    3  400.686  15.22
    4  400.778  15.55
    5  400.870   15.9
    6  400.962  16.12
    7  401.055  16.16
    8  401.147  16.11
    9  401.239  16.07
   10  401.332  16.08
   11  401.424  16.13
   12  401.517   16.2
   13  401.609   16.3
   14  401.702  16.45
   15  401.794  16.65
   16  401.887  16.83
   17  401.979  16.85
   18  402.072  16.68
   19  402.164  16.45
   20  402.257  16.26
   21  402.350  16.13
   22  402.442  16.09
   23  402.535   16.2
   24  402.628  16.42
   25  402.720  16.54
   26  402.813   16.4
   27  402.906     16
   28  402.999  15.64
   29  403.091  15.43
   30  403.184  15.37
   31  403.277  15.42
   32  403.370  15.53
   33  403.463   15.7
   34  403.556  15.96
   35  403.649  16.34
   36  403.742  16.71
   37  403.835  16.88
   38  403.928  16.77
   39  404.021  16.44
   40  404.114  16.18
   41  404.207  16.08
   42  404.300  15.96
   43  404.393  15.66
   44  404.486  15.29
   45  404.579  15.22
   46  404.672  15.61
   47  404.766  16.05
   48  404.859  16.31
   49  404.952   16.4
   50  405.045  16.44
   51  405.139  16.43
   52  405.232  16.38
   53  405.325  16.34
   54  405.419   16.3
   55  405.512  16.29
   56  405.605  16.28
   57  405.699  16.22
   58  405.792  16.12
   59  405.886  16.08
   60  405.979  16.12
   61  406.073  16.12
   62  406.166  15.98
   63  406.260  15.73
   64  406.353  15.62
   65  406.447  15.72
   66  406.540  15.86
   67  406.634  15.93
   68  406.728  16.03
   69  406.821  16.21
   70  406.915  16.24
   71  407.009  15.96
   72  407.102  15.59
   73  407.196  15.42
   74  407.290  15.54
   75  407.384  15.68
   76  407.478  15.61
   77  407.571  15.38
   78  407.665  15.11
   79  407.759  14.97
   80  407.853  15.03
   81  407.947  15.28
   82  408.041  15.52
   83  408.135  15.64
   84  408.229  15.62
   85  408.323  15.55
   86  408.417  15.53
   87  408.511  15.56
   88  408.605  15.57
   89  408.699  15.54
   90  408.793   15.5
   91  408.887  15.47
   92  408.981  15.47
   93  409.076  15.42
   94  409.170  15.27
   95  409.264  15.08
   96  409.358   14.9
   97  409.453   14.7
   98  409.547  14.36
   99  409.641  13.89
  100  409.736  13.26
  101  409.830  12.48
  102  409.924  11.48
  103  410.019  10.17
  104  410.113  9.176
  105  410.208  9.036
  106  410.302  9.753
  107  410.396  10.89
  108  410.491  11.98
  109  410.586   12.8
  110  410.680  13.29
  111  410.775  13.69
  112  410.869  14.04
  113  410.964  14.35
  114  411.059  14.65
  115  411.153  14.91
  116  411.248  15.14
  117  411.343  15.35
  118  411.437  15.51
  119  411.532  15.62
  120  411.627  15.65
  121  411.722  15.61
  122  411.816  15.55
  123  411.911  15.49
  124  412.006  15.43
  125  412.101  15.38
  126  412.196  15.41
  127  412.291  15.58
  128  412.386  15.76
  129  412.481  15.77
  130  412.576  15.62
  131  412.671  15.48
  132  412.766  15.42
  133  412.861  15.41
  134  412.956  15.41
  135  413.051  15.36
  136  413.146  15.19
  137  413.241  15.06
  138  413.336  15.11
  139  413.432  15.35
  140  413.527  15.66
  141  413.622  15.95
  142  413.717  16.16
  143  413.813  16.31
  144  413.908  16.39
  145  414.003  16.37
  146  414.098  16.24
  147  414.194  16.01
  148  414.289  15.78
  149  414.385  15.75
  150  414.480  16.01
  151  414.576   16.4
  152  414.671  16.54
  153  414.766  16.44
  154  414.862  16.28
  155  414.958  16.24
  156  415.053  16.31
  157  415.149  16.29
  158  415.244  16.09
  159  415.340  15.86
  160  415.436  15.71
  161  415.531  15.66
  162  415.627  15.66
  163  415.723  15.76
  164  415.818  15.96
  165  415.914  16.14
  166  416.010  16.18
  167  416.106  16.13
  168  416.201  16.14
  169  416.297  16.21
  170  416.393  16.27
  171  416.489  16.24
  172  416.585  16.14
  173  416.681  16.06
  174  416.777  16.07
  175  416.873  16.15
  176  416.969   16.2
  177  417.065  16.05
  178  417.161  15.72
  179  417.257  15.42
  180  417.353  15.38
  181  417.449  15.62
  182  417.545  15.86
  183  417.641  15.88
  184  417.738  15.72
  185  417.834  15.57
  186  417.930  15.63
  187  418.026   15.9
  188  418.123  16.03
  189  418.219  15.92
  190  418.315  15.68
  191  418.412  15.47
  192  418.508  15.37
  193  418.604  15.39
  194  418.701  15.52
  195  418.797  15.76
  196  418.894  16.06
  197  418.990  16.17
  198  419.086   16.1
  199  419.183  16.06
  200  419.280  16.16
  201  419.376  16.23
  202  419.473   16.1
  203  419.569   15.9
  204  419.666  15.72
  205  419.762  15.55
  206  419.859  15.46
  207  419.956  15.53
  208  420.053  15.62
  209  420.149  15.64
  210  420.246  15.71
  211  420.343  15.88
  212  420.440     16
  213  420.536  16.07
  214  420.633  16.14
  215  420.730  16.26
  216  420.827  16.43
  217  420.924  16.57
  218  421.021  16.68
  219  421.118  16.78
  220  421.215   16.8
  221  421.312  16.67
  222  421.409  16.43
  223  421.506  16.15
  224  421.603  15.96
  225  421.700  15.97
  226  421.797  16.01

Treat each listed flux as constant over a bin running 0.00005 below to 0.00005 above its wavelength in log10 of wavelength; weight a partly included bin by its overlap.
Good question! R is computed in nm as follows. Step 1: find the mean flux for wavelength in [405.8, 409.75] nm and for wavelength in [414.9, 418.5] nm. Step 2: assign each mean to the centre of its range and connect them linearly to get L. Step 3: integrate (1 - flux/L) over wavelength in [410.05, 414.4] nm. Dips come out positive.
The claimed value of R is 0.262 nm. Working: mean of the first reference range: 15.5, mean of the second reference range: 15.9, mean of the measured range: 14.8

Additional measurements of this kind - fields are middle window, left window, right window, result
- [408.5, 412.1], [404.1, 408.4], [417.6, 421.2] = 0.42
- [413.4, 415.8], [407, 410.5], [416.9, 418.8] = -0.14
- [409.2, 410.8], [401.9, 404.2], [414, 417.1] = 0.37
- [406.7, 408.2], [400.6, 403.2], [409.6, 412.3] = -0.10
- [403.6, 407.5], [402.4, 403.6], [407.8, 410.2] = -0.21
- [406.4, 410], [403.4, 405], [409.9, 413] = -0.04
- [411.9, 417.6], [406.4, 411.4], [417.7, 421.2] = -0.22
